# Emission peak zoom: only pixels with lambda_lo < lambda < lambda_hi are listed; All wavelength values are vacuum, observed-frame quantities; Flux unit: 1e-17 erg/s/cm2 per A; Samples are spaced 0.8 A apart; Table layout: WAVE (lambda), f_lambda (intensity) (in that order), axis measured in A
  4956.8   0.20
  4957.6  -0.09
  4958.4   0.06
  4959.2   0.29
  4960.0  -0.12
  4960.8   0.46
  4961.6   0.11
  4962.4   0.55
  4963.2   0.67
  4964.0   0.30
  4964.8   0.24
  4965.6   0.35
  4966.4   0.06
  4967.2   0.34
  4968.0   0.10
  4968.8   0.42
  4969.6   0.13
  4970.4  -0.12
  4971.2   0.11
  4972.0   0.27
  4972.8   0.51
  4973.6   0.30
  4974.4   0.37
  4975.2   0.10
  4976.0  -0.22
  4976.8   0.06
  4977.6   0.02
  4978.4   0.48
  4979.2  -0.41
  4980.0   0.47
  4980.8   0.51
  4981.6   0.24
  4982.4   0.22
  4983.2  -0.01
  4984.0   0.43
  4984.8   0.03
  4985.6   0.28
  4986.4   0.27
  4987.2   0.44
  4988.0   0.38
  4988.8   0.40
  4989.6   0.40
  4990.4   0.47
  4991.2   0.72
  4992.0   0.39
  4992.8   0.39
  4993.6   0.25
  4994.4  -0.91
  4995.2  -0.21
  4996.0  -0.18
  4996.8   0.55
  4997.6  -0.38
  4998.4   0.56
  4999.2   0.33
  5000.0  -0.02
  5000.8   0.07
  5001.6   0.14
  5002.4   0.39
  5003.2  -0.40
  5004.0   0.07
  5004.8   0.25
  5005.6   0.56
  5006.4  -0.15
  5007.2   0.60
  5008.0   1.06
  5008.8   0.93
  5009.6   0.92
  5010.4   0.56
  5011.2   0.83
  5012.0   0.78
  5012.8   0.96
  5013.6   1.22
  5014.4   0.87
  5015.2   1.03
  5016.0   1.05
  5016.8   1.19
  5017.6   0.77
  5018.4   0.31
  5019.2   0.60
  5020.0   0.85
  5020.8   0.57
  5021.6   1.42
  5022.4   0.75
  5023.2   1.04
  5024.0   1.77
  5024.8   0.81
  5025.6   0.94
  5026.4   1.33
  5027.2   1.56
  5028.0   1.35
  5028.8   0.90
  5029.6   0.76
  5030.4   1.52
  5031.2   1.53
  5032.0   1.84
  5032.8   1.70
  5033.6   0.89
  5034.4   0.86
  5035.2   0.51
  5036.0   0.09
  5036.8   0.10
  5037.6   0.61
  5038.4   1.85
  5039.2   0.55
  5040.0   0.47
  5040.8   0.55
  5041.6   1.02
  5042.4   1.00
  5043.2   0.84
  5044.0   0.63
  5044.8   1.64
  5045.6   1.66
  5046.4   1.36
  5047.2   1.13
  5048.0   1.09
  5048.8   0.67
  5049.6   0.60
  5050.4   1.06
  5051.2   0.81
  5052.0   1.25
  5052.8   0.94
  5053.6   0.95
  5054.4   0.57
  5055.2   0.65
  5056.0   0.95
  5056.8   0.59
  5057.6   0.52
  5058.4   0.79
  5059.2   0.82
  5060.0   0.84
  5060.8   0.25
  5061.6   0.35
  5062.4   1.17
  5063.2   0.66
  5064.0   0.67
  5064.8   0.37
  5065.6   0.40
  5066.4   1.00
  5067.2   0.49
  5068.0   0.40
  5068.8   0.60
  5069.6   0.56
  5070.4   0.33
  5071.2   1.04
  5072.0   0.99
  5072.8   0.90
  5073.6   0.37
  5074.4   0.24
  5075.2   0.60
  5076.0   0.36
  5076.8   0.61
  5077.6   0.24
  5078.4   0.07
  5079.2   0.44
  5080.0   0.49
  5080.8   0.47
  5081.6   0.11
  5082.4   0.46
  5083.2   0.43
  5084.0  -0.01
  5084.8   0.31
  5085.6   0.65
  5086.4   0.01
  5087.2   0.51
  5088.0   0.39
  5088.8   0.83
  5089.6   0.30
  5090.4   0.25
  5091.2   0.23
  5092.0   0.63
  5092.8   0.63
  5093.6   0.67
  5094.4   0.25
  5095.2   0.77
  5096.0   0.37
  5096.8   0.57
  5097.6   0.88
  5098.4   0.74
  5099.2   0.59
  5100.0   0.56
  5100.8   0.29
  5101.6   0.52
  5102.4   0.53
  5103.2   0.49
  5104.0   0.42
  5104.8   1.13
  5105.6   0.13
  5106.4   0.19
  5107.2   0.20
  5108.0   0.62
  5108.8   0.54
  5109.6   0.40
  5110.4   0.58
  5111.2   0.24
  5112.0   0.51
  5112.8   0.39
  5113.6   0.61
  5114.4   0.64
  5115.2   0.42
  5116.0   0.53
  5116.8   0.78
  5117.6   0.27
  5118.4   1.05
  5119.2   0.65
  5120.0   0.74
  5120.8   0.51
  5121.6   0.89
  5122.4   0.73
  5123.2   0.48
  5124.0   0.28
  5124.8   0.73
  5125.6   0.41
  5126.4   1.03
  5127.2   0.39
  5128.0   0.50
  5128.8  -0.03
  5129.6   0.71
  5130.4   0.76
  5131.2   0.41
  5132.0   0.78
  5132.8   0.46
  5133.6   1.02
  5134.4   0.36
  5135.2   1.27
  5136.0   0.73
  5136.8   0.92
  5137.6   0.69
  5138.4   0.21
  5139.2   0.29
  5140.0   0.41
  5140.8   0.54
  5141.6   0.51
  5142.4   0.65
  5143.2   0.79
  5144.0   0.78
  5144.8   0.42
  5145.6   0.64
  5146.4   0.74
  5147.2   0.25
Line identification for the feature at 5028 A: Lyman alpha 1216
